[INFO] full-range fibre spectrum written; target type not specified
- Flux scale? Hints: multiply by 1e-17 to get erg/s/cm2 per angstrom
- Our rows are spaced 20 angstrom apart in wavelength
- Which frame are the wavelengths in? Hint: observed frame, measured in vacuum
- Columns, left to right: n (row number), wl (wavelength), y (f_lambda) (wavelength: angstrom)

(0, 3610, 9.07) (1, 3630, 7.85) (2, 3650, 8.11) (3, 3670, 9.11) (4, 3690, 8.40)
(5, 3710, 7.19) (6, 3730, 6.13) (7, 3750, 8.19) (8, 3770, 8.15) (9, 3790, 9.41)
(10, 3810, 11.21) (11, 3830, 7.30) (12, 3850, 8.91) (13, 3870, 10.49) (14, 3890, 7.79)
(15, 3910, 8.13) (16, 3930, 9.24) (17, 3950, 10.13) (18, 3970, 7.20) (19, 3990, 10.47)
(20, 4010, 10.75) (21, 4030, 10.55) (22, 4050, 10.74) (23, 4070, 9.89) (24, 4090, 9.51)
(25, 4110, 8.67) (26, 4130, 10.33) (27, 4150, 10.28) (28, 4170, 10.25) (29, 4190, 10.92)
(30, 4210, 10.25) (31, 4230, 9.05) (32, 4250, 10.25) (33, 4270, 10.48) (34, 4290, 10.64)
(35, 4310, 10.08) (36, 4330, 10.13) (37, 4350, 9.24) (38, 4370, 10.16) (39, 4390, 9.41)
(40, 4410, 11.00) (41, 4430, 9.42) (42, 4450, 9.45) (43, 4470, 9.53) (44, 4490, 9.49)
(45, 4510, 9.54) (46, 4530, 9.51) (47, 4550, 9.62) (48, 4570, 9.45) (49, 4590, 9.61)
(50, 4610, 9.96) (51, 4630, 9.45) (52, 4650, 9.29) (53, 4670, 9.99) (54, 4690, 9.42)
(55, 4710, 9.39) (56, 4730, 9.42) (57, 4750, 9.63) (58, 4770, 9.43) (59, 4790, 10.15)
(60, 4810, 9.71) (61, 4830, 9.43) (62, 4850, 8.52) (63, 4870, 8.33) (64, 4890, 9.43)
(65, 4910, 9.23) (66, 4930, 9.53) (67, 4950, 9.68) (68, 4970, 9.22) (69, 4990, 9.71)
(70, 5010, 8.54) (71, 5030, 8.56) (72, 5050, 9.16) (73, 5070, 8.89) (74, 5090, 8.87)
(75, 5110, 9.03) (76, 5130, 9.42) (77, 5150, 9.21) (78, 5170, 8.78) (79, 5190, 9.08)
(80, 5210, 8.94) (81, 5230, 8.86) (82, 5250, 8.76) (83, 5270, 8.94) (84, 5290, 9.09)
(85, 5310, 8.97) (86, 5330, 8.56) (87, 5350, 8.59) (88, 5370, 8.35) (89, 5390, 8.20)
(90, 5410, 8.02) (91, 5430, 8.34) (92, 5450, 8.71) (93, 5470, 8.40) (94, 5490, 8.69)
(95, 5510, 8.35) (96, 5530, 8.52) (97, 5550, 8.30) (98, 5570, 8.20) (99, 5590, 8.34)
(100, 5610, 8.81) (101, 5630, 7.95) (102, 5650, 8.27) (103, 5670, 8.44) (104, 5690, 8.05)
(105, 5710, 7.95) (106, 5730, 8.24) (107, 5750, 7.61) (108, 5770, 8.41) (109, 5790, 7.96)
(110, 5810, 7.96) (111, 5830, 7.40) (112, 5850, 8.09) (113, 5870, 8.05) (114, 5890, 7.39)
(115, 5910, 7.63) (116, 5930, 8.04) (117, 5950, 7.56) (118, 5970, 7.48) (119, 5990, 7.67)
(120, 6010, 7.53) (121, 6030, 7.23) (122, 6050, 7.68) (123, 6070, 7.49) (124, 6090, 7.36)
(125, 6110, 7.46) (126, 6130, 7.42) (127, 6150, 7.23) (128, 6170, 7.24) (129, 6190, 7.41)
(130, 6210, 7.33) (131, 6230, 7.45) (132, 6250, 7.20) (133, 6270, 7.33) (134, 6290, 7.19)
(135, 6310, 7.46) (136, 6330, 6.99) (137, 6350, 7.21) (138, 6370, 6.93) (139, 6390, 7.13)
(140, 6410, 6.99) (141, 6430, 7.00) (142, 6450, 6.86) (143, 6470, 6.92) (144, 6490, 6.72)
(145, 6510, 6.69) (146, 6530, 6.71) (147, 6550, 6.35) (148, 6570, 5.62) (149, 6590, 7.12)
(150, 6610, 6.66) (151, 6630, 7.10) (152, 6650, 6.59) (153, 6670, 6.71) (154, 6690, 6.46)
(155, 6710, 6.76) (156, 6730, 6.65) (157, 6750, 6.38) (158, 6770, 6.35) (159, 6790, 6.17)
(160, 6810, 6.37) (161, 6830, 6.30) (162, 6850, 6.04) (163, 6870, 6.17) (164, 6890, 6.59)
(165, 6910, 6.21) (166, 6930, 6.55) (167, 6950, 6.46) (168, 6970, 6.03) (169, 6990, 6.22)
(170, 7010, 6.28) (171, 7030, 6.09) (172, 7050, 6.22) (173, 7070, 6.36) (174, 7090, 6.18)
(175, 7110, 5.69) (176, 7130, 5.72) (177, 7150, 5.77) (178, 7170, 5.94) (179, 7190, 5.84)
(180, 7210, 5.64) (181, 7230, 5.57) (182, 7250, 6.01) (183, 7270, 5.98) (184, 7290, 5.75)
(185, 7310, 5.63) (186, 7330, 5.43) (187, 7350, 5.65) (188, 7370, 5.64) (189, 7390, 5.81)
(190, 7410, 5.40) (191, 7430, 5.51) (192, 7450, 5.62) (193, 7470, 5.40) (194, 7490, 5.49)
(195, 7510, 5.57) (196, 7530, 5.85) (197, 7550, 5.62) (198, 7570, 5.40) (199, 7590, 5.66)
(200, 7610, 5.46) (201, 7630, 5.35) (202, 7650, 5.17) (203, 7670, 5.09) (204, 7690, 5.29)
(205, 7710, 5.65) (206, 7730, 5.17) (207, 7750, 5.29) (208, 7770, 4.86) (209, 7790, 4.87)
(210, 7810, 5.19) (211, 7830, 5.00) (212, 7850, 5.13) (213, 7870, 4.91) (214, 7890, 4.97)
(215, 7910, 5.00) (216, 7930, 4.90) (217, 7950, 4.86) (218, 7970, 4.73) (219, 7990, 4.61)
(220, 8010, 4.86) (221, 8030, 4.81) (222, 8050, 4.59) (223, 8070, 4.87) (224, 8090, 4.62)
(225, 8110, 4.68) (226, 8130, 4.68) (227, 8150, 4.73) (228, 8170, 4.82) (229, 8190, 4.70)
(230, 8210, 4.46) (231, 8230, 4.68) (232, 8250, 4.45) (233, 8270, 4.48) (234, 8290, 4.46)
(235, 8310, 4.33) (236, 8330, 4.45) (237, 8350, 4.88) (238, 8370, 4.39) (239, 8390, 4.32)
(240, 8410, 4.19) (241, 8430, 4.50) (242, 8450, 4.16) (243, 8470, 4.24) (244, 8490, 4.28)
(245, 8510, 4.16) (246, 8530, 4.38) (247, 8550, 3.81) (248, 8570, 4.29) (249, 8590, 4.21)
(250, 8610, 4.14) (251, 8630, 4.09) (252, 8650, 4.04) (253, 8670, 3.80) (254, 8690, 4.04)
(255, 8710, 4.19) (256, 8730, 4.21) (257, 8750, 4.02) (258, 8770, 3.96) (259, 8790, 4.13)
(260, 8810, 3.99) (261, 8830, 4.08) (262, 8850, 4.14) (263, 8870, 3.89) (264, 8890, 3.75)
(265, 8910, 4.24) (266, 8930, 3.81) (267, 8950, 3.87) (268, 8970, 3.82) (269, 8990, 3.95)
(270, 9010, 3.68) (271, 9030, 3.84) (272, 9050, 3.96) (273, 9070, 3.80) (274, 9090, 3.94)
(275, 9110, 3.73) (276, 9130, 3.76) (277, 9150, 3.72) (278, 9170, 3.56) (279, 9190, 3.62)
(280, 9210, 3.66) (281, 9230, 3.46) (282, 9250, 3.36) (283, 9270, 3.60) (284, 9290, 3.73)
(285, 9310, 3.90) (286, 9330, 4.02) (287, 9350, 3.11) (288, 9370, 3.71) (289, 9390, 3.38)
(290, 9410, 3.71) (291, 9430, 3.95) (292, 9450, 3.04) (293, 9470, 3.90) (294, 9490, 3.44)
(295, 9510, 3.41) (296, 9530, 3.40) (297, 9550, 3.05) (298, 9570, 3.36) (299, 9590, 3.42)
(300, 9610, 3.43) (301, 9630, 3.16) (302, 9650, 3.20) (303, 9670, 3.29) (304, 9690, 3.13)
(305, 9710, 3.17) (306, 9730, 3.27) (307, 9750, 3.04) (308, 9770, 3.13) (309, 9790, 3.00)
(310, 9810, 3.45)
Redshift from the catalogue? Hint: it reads 0.000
